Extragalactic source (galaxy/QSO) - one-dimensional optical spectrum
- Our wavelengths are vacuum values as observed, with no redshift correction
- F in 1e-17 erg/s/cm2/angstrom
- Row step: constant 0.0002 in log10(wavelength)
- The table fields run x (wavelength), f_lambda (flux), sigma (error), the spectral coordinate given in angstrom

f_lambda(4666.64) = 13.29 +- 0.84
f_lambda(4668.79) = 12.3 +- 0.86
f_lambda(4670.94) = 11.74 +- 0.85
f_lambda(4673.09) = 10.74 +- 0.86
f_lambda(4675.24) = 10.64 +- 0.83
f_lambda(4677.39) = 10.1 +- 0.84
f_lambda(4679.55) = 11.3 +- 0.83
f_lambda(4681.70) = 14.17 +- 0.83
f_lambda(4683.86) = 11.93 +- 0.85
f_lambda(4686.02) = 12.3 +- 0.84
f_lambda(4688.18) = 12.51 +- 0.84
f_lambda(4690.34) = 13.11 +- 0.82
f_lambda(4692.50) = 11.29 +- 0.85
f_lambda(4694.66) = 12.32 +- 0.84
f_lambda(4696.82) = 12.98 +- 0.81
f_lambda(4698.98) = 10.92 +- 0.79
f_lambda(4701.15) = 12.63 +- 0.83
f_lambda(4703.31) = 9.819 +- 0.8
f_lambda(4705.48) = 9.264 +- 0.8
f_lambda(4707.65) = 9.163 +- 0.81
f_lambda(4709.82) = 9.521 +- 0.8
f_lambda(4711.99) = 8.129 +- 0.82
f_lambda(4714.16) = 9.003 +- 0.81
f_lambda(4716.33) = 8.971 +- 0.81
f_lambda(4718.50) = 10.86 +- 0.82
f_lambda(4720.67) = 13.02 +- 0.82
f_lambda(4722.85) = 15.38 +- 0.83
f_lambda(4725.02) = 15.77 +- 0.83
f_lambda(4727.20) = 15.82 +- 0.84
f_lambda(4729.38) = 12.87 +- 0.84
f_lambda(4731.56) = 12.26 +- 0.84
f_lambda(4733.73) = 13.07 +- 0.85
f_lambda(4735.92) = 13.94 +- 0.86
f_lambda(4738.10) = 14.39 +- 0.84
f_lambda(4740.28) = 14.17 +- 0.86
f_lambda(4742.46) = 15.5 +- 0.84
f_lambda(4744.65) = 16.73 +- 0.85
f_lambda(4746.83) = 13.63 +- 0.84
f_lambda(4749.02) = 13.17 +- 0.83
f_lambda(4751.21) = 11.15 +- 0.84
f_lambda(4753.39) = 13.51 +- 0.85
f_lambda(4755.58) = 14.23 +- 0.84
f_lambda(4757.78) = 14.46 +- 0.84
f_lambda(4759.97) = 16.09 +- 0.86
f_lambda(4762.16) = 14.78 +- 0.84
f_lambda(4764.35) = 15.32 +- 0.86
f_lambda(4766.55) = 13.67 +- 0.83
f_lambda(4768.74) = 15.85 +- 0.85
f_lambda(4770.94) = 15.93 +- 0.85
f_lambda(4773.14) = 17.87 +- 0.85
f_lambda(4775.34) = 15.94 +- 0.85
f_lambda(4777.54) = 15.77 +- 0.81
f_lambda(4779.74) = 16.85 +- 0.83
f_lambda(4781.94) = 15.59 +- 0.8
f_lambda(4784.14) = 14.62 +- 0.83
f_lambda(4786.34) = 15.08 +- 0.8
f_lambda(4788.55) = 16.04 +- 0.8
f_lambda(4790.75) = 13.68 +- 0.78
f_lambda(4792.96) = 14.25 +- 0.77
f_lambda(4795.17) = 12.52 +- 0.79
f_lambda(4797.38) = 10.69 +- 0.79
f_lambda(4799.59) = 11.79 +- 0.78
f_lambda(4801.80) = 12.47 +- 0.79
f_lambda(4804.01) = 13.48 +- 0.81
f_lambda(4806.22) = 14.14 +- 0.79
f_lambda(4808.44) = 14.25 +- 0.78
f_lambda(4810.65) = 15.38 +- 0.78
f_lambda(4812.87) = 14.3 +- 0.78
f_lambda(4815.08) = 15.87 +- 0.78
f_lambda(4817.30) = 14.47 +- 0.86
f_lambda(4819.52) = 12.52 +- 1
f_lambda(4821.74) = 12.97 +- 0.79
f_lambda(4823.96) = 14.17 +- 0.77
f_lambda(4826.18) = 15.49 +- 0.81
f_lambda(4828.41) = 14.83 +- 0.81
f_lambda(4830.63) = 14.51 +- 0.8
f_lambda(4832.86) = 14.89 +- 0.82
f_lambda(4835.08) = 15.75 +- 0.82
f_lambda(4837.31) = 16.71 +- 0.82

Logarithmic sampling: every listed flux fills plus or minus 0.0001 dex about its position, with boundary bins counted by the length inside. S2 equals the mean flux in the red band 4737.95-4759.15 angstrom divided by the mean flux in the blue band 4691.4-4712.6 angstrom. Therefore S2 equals 1.32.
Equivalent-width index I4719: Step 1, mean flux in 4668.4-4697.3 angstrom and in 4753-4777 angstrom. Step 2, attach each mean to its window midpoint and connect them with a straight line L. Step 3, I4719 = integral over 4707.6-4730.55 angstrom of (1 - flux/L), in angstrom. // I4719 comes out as 2.8 angstrom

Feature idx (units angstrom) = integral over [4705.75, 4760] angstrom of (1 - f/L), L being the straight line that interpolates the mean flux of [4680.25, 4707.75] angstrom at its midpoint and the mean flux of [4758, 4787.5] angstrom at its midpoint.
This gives 3.4 angstrom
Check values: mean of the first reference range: 11.8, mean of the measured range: 12.9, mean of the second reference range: 15.6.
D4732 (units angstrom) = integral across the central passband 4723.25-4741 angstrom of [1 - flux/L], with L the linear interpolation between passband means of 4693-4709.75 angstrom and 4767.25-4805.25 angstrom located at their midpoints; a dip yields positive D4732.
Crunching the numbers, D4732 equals -2.66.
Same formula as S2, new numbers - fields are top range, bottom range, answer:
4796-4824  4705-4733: 1.17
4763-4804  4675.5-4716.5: 1.32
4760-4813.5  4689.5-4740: 1.22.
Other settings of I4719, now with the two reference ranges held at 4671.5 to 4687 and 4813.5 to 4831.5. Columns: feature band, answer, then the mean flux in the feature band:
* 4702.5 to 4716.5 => 3.5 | 9.12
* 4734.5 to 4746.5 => -1.9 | 14.8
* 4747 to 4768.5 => -1.6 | 14.1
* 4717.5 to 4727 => -1.2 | 14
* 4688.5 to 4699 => -0.4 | 12.3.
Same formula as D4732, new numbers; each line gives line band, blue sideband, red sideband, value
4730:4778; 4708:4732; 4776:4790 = -2.36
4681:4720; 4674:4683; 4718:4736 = 4.46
